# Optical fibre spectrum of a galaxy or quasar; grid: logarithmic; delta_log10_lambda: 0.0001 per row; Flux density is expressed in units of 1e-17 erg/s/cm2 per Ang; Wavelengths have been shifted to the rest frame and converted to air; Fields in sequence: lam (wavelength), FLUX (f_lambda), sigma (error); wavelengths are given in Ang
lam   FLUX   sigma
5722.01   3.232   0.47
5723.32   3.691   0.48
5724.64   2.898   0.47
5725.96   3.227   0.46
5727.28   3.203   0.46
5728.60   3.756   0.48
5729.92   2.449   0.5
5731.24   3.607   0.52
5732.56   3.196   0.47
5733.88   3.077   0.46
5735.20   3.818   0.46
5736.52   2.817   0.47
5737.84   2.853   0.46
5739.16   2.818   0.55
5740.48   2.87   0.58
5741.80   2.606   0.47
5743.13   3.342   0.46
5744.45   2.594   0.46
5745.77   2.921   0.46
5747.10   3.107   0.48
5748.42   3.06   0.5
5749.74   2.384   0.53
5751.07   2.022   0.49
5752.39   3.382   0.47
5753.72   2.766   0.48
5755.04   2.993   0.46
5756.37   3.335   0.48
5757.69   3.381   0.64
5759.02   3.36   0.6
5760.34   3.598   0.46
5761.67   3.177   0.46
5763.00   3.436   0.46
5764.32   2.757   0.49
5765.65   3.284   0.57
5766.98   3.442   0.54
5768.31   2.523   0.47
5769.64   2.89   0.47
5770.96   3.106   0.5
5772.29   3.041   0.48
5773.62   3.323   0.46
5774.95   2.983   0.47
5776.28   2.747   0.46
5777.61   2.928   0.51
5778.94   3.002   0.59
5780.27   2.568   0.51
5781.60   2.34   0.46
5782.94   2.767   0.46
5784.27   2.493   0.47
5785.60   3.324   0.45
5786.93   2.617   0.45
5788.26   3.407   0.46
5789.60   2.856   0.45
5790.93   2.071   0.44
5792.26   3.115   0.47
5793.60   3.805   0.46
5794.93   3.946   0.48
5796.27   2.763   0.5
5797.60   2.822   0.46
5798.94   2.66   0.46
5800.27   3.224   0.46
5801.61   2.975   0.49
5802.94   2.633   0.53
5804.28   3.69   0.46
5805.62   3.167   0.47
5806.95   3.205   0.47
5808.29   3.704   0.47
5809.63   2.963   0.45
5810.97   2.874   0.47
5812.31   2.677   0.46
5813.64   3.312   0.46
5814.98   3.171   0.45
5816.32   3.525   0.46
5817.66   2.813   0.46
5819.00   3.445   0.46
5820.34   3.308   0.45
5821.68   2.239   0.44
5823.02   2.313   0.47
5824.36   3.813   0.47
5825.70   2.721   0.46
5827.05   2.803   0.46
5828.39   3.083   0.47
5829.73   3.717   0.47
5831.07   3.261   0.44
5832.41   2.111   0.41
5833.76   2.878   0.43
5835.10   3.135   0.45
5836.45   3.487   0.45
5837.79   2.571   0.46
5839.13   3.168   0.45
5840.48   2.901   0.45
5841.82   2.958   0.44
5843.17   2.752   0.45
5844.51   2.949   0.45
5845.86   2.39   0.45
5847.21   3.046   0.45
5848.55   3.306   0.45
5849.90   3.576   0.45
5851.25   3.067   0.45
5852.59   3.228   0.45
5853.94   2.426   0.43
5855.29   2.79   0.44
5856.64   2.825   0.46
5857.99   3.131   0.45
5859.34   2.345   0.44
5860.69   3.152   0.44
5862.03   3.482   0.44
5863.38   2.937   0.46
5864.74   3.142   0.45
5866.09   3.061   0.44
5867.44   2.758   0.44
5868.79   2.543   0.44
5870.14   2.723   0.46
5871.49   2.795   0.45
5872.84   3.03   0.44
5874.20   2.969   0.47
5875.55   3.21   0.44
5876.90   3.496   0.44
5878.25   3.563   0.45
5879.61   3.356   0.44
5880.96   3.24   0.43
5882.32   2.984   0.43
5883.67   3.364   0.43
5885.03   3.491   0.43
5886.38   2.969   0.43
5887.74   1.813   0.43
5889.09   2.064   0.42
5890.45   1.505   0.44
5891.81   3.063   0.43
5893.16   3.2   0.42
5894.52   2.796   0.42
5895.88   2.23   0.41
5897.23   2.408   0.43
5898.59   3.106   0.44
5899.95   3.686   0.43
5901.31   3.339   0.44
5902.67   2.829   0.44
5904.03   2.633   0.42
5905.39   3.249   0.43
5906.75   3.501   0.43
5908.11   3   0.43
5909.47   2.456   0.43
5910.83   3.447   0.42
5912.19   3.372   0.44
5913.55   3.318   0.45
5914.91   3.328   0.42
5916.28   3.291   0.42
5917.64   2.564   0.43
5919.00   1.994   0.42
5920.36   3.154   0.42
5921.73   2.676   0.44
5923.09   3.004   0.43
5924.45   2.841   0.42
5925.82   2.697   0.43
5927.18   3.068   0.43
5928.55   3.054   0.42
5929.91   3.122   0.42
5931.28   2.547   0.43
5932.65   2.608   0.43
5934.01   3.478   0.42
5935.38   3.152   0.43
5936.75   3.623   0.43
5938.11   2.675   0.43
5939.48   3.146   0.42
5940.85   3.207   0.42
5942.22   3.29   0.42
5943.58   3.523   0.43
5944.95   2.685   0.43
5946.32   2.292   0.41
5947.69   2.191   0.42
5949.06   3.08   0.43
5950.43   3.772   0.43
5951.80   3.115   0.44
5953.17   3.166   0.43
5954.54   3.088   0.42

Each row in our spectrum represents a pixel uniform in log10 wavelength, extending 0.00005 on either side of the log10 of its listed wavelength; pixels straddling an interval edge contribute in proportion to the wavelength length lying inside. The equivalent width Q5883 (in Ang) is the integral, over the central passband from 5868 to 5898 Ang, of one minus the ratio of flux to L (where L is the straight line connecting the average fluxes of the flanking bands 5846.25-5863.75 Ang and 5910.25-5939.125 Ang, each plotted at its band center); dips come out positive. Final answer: 1.5 Ang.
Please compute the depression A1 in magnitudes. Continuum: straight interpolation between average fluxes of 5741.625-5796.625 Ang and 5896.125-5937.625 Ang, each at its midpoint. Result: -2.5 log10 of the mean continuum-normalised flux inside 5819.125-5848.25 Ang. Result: 0.02 mag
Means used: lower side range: 2.99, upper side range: 3.01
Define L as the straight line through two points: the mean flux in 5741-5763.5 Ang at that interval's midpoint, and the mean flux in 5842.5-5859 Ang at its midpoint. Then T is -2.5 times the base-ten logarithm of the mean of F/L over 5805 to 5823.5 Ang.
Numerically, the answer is -0.031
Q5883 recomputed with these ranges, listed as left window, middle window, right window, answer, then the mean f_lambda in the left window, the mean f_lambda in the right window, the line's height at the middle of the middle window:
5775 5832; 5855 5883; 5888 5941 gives -0.64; 3.02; 2.92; 2.96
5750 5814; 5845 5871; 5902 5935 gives 0.45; 3.02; 2.97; 2.99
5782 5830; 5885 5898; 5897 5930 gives 2.19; 3.05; 3.01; 3.02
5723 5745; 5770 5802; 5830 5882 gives 1.09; 3.1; 3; 3.06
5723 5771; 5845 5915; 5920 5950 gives 0.51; 3.07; 2.96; 2.99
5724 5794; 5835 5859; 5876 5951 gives 0.13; 3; 2.97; 2.99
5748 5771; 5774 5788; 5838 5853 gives 1.08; 3.05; 3.01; 3.04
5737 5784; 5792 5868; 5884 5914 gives -3.05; 2.96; 2.89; 2.92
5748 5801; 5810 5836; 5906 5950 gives -0.21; 2.99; 2.99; 2.99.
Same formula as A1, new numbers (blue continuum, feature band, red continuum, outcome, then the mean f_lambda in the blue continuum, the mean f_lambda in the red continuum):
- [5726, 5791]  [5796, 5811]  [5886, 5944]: -0.03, 3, 2.93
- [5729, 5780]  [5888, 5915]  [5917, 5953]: 0.02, 3.03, 2.95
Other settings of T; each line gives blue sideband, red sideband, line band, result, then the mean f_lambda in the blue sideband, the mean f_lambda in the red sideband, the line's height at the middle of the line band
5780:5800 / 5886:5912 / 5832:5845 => -0.01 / 2.92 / 2.81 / 2.87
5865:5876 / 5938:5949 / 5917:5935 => 0.02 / 2.89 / 2.9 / 2.9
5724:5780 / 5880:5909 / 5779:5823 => -0.01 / 3.05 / 2.88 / 2.99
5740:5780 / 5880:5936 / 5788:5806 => -0.03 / 3.01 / 2.92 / 2.99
